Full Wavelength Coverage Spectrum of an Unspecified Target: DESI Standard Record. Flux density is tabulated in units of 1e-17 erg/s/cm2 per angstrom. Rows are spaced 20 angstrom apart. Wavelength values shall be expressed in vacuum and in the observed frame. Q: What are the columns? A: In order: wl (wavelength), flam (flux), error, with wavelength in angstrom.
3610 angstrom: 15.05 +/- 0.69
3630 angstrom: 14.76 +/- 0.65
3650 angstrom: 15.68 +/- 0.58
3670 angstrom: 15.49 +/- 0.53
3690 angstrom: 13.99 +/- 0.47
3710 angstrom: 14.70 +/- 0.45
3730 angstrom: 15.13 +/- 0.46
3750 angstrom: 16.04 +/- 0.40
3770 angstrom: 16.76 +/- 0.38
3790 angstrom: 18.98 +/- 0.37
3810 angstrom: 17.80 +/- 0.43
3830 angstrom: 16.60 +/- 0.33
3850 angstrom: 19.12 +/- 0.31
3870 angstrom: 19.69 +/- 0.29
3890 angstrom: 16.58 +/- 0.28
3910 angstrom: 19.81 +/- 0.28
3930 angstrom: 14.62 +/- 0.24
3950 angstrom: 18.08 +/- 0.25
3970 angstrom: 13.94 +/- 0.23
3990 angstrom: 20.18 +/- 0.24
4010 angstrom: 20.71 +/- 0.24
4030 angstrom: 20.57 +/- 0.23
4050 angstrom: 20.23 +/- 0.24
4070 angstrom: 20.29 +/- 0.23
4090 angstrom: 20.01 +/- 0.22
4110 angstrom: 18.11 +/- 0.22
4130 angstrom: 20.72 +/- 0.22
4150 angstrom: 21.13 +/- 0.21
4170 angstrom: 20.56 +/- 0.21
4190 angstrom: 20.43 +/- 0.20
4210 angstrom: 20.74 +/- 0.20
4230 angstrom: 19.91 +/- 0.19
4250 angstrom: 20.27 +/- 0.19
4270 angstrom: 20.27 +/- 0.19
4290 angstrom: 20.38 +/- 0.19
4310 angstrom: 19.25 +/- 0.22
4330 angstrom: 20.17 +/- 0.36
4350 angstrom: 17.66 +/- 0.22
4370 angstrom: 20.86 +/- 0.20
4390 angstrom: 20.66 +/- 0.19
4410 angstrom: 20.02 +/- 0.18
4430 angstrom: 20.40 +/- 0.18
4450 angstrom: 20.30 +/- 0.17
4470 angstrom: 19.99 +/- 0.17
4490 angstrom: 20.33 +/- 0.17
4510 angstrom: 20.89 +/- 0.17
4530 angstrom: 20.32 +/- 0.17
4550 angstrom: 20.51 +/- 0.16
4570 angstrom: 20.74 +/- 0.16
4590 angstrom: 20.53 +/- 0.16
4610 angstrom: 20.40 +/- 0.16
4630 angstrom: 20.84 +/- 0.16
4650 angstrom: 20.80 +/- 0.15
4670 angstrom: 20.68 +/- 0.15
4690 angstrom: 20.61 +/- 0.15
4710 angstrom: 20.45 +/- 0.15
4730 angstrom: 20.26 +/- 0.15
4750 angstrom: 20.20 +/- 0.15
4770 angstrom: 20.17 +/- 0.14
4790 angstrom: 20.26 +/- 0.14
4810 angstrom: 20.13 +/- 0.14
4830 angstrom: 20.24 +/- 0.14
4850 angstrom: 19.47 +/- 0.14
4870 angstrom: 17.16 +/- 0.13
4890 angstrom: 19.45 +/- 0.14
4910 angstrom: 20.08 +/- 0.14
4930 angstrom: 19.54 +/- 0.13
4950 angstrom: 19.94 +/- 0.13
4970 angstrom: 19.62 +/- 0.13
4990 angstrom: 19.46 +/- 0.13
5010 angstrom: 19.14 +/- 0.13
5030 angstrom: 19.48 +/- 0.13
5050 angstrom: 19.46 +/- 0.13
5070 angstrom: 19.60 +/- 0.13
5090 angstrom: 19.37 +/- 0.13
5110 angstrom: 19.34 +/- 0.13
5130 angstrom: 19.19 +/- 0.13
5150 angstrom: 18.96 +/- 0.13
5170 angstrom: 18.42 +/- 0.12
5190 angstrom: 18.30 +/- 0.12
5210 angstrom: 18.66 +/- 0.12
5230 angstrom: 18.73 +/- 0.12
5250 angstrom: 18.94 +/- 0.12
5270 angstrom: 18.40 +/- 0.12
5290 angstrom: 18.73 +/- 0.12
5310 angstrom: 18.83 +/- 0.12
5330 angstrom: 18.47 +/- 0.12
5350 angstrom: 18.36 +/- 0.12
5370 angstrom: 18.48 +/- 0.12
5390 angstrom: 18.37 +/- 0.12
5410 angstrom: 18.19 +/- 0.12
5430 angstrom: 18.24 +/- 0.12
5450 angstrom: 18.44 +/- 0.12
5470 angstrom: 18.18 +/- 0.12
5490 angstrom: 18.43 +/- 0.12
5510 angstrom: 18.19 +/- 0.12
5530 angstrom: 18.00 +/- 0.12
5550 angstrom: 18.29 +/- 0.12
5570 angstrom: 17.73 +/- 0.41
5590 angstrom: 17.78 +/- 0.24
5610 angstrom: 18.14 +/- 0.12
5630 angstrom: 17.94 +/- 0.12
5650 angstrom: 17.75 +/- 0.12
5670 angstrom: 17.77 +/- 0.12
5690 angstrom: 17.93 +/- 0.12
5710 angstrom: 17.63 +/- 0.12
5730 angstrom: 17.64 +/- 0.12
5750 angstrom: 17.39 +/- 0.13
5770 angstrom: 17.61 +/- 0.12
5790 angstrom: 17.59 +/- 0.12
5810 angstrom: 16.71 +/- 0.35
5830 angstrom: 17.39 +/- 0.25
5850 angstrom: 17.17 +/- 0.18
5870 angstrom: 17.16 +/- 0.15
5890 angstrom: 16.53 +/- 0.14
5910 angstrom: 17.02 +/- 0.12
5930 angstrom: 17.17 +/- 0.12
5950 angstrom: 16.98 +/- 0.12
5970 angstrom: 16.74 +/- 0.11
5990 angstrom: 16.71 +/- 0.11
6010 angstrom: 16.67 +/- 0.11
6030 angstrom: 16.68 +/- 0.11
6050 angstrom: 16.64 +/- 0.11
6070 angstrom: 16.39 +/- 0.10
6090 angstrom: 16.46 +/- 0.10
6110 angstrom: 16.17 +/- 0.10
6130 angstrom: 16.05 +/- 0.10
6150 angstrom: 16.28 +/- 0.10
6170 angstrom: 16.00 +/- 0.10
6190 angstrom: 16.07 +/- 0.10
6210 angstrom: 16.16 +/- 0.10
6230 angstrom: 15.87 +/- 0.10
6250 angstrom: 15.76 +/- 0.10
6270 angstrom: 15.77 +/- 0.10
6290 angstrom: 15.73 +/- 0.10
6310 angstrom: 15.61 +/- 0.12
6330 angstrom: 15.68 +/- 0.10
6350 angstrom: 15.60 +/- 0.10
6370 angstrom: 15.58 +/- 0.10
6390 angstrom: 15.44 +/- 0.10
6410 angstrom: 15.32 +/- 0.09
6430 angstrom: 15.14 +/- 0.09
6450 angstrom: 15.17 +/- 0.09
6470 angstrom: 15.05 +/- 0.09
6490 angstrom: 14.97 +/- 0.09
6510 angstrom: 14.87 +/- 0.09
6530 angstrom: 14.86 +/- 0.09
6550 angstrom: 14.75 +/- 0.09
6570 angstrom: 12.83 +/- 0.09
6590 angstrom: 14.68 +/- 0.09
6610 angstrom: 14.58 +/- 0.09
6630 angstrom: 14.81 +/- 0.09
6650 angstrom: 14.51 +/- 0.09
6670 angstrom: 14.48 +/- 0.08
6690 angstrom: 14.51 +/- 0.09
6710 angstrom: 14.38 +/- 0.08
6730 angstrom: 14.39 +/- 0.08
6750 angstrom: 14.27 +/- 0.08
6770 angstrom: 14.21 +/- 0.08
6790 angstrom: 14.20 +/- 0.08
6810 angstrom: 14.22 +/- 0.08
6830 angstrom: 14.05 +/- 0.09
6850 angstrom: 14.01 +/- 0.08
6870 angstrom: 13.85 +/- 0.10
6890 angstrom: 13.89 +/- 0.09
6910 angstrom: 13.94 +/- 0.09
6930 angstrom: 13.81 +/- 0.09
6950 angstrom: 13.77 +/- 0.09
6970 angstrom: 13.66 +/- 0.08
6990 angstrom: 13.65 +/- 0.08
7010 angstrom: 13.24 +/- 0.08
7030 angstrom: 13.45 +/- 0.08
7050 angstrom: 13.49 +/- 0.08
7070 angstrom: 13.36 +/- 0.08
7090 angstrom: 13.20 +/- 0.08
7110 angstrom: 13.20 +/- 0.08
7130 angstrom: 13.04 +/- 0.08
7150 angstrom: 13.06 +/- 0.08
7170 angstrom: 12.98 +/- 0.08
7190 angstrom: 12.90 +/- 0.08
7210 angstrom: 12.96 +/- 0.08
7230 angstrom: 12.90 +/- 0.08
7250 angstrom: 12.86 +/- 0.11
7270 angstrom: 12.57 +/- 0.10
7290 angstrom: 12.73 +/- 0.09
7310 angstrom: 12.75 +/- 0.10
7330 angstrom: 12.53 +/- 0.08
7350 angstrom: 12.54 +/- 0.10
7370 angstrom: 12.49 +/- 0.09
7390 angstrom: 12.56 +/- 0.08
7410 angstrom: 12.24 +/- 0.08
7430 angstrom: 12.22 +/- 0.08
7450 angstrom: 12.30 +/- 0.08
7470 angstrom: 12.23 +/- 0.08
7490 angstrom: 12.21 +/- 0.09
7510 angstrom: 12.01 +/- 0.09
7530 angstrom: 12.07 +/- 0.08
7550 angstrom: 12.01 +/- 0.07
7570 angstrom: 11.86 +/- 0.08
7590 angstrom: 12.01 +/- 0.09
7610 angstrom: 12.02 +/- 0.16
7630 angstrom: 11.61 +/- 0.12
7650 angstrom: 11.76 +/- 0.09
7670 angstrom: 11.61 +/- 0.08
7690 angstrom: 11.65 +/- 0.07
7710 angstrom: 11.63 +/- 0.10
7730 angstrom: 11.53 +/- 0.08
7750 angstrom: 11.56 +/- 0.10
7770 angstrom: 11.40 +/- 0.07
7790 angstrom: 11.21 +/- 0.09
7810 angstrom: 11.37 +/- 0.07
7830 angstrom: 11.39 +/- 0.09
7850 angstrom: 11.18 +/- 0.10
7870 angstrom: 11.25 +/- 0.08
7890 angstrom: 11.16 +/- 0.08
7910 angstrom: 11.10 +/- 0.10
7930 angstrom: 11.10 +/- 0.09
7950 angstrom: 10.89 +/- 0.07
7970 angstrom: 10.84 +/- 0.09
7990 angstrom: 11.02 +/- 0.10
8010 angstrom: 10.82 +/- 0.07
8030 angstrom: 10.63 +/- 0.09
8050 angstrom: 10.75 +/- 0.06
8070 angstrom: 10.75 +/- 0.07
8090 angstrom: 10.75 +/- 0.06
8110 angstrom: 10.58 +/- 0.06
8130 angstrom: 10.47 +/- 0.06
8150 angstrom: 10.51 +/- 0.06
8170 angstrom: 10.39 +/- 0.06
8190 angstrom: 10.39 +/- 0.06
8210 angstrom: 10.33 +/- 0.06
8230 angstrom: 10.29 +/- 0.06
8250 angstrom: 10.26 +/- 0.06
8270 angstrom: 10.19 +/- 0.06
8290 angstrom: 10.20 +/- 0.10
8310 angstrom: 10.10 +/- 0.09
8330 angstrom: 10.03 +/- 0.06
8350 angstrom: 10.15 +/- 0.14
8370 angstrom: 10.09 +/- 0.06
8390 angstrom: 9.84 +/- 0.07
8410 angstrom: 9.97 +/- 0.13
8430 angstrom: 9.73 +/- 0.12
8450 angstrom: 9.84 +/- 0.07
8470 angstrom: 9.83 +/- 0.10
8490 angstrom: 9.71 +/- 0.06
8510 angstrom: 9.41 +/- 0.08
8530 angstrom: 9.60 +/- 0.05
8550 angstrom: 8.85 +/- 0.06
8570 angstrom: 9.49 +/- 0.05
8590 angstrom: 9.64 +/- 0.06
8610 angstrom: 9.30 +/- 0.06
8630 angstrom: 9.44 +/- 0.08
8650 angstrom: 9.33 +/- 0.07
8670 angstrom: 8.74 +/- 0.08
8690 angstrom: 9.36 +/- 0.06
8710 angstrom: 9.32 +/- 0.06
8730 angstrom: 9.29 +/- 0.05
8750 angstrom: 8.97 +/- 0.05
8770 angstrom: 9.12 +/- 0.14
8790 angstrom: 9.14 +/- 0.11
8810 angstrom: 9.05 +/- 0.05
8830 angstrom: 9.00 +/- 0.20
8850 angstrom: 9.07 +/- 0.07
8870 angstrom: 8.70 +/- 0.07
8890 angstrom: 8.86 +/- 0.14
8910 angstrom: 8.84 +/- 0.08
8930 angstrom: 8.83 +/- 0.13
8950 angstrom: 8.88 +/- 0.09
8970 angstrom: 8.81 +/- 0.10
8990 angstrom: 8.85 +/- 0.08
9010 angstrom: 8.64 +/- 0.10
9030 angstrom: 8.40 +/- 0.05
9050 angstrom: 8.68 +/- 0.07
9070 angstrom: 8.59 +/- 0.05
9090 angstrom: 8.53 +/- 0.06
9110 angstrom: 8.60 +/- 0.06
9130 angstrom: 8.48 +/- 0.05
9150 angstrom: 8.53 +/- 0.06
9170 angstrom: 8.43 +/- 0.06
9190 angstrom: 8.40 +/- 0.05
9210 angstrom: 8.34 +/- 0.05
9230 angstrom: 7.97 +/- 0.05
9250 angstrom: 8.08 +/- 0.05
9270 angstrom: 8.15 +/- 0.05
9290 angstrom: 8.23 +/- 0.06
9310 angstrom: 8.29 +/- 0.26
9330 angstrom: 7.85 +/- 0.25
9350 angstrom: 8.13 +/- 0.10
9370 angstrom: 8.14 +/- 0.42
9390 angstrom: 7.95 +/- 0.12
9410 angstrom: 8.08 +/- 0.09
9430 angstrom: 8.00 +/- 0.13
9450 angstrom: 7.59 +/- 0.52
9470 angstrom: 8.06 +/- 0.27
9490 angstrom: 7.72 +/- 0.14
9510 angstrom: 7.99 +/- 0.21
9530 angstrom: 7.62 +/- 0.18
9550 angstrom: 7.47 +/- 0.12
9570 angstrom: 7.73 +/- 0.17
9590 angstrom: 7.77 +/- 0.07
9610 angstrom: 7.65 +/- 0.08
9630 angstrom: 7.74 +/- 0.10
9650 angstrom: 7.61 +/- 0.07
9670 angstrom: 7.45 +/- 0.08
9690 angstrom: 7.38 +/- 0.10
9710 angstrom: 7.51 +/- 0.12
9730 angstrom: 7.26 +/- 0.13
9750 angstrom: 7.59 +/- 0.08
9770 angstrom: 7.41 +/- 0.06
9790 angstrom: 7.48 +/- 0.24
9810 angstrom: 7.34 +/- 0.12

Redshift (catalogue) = 0.001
